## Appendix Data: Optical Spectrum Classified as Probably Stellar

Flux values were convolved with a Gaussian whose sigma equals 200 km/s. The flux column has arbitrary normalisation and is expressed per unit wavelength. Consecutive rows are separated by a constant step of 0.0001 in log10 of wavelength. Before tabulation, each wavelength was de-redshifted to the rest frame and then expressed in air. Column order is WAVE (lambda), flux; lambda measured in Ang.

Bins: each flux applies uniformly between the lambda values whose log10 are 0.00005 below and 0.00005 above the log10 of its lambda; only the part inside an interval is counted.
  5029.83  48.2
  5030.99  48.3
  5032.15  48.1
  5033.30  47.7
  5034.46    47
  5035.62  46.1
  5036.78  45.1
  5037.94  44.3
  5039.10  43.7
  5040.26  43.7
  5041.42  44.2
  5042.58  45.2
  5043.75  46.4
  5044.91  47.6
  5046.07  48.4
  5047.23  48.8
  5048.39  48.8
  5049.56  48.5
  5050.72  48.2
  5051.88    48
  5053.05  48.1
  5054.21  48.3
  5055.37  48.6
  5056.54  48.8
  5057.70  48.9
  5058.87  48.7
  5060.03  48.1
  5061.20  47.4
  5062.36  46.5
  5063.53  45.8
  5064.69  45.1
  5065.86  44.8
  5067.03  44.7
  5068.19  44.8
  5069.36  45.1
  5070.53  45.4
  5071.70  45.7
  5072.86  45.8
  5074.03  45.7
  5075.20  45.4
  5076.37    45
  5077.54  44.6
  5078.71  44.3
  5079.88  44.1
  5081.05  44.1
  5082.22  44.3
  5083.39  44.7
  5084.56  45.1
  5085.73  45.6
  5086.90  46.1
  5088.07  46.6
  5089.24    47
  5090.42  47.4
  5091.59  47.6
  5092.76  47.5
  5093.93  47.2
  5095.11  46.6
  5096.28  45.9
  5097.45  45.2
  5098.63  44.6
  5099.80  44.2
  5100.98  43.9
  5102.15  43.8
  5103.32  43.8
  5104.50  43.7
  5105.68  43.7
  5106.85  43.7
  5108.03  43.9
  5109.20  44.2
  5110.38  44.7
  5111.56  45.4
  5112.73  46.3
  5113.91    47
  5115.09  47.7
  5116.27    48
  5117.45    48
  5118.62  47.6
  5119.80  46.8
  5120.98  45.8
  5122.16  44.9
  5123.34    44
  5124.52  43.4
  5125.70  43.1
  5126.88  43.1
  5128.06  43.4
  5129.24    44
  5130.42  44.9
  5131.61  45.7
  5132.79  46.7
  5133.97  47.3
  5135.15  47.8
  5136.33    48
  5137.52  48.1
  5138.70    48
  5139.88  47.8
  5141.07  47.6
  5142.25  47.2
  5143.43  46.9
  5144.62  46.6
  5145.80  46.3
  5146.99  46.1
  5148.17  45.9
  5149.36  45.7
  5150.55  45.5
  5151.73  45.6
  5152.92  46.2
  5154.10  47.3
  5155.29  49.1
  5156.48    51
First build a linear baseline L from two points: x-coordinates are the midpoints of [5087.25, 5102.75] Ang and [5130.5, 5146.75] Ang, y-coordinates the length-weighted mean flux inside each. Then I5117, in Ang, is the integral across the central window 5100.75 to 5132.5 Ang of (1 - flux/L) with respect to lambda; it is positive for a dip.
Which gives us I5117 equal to 1.0 Ang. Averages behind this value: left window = 46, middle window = 45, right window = 47.1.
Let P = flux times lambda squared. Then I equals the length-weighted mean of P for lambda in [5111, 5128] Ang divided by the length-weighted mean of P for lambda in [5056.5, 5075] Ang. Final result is 1.01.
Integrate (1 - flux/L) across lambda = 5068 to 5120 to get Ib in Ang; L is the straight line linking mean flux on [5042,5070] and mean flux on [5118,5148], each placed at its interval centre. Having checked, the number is 1.3 Ang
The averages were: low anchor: 47.2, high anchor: 46.1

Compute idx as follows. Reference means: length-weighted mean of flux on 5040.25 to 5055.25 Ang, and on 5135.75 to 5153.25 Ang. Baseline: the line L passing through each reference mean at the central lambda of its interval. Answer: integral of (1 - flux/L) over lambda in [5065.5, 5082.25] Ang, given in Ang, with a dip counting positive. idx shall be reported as 0.8 Ang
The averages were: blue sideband 47.4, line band 44.9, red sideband 46.8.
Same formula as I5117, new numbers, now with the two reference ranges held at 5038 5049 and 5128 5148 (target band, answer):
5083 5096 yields 0.0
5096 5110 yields 0.7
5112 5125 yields 0.1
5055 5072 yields -0.1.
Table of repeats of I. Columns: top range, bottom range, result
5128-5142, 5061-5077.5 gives 1.06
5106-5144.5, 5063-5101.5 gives 1.03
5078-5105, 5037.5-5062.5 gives 0.98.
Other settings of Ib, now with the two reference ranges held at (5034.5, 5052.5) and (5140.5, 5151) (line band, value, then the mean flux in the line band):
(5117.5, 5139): 0.33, 45.7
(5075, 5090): 0.42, 45.1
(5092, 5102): 0.18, 45.6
